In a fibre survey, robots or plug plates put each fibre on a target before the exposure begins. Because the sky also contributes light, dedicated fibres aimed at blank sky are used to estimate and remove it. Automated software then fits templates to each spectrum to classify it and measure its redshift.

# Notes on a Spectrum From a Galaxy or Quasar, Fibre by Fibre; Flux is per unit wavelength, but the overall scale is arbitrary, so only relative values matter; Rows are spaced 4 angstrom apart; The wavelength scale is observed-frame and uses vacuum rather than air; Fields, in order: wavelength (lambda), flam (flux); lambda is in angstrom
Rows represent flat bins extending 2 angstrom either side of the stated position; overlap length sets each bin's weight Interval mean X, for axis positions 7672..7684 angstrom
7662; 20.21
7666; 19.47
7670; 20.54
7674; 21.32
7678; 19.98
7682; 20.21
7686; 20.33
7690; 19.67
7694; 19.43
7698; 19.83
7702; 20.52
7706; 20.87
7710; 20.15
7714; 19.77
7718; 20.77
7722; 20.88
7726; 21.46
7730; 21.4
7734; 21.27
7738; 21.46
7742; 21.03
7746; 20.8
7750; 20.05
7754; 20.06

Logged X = 20.5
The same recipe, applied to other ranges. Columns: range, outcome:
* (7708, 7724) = 20.4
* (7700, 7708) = 20.7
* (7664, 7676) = 20.4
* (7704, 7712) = 20.5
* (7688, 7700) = 19.6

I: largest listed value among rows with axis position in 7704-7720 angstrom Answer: 20.87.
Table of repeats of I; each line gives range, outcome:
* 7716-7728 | 21.46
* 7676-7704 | 20.52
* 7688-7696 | 19.67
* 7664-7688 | 21.32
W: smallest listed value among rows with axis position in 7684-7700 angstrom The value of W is 19.43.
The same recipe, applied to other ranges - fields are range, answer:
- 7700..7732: 19.77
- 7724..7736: 21.27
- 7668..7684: 19.98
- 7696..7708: 19.83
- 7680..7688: 20.21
